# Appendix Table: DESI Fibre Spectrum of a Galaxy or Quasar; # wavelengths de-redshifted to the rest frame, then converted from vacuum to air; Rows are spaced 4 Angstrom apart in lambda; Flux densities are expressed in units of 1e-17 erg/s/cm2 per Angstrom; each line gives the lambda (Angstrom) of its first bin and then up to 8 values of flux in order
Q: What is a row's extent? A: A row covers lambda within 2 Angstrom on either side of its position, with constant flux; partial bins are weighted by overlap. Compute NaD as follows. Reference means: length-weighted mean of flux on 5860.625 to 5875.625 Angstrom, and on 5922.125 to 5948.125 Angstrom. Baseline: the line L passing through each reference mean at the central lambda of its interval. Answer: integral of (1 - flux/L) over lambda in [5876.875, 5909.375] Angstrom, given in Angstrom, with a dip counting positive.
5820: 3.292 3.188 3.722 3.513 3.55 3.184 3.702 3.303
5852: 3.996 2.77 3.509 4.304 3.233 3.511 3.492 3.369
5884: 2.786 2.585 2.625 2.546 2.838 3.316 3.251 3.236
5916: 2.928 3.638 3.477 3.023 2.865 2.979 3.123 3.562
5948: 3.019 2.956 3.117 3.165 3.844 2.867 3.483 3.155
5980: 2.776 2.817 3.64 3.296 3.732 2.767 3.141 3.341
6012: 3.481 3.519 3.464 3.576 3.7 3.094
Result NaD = 5.0 Angstrom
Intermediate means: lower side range 3.65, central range 2.93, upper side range 3.16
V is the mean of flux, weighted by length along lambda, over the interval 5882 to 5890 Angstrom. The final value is 2.69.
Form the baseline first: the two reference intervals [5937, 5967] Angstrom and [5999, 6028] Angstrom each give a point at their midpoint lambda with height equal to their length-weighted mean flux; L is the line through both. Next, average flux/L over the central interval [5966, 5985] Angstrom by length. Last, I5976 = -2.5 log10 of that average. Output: 0.088 mag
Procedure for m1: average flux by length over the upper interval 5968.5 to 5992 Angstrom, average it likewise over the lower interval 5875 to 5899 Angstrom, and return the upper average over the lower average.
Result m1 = 1.1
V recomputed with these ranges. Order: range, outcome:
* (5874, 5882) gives 3.43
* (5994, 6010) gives 3.25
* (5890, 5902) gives 2.67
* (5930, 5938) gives 2.92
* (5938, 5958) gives 3.16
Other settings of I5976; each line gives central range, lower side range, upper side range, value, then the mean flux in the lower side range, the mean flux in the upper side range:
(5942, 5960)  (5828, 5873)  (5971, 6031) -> 0.073 mag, 3.52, 3.32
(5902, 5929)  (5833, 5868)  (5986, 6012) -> 0.053 mag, 3.52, 3.33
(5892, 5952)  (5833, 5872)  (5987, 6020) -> 0.111 mag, 3.51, 3.36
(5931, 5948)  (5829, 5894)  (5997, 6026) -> 0.070 mag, 3.35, 3.34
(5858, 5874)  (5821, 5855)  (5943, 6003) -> -0.064 mag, 3.49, 3.21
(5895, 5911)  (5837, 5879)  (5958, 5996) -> 0.126 mag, 3.5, 3.25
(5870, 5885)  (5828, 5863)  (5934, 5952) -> 0.016 mag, 3.48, 3.15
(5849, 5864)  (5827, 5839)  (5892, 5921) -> -0.045 mag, 3.55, 3.06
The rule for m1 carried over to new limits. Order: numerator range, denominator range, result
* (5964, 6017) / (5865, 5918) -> 1.06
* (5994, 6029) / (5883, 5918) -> 1.17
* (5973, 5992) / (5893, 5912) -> 1.05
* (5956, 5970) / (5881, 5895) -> 1.21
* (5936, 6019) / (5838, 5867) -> 0.92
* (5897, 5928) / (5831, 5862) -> 0.93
